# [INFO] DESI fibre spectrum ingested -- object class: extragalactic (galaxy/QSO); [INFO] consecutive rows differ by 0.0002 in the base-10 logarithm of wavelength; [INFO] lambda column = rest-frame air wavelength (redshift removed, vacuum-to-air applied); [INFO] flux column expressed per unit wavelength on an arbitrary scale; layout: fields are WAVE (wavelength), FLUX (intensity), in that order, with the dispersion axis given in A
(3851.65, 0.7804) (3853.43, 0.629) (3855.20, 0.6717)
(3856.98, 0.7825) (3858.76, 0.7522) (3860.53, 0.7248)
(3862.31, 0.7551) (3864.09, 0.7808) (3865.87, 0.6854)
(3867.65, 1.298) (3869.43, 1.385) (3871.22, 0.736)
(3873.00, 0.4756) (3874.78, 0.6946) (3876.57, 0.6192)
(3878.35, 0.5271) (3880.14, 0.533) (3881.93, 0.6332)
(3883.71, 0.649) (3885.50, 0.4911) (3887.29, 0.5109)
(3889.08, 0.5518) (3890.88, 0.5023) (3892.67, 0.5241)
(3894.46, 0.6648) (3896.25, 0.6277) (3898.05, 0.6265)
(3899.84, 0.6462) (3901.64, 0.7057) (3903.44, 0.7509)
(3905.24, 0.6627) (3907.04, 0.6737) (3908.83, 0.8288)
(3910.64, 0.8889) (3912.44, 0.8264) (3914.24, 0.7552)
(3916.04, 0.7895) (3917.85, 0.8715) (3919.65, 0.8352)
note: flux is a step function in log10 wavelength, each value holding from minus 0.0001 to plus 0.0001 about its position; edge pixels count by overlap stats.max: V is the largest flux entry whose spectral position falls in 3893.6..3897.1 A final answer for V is 0.6648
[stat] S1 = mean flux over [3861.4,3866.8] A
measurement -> 0.744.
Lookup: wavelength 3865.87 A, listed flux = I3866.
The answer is 0.6854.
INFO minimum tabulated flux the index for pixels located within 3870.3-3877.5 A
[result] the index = 0.4756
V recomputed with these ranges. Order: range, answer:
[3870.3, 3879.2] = 0.736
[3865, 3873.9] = 1.385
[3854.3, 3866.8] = 0.7825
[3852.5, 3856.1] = 0.6717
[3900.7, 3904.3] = 0.7509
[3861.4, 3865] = 0.7808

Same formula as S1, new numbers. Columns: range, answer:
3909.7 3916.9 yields 0.815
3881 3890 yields 0.567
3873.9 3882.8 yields 0.601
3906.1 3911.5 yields 0.795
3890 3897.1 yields 0.58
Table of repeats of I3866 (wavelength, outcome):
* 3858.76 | 0.7522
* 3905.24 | 0.6627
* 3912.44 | 0.8264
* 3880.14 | 0.533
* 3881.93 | 0.6332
